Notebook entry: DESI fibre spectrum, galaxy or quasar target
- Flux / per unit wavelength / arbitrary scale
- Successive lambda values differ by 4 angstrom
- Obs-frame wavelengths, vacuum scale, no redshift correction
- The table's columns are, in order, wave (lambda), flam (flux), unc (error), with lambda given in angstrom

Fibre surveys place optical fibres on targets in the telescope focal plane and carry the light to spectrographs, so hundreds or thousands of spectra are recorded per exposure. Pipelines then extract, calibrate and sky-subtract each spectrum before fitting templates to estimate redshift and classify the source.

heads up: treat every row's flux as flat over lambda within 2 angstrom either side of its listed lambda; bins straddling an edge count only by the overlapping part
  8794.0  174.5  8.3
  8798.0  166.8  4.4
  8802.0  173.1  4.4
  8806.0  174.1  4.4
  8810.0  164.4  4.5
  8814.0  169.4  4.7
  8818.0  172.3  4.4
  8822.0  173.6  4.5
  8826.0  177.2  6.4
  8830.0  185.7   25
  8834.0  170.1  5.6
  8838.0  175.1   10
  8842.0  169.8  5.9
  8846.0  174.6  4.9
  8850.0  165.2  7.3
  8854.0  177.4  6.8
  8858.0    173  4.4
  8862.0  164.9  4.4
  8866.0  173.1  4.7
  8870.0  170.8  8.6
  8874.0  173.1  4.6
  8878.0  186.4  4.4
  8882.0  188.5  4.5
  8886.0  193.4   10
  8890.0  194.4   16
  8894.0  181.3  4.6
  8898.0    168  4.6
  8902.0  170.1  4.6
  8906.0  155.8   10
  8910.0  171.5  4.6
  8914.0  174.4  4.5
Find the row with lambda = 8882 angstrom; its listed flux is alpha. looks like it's 188.5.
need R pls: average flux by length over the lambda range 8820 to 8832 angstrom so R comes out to 179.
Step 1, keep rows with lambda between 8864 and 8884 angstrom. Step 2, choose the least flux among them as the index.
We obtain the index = 170.8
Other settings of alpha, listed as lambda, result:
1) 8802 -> 173.1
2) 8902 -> 170.1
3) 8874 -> 173.1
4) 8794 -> 174.5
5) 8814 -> 169.4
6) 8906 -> 155.8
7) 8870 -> 170.8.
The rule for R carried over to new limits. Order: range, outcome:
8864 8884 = 178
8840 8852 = 170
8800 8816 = 170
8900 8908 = 163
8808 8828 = 171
